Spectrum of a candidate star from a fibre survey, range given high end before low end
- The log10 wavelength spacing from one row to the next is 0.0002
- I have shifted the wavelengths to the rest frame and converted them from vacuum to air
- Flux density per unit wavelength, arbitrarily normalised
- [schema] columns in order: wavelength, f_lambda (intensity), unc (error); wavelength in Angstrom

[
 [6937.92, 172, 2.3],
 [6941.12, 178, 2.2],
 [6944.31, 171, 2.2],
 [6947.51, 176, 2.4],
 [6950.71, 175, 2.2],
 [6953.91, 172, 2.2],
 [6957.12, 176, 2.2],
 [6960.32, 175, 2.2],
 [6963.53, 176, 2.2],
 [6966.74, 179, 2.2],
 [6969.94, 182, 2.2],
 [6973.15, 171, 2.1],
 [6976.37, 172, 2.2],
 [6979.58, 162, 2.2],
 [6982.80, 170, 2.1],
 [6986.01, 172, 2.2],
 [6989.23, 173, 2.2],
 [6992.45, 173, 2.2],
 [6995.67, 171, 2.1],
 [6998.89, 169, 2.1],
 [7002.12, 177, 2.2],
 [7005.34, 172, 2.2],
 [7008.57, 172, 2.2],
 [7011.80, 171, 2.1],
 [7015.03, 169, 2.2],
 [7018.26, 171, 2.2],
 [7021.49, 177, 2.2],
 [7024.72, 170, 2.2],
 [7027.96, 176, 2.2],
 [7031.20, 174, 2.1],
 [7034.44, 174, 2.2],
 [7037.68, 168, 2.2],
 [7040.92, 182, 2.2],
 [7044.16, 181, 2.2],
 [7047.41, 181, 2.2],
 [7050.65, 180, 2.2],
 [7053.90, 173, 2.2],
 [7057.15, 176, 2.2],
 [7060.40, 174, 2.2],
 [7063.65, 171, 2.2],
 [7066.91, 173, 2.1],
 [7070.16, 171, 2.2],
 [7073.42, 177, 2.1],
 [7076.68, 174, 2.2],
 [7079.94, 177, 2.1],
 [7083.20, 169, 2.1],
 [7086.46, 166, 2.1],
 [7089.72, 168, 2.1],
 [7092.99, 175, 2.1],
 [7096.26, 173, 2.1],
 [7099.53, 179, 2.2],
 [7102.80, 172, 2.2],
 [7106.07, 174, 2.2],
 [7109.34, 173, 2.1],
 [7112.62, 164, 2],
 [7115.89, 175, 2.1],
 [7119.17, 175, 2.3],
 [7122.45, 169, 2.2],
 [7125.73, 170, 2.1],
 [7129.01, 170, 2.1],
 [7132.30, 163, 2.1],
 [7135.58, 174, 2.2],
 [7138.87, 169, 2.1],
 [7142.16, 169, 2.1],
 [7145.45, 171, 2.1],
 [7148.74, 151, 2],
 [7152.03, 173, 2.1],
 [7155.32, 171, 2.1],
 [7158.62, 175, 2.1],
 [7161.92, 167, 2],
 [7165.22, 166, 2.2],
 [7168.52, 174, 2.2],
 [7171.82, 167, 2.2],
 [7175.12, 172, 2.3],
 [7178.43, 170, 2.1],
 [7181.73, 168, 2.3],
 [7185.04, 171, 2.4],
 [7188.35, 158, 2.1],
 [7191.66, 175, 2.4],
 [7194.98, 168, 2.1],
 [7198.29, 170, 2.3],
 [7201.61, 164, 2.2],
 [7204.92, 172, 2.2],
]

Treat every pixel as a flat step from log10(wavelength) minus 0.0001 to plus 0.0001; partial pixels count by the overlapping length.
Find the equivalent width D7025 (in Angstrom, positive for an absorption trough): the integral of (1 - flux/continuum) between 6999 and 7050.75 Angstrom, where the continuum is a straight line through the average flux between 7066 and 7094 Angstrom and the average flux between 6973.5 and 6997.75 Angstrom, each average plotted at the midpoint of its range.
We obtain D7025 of -1.0 Angstrom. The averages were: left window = 170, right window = 172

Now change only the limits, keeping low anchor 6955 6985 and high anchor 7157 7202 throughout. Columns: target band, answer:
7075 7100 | -0.2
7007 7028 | 0.1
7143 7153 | 0.3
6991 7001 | 0.1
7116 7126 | -0.1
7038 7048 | -0.4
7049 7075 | -0.4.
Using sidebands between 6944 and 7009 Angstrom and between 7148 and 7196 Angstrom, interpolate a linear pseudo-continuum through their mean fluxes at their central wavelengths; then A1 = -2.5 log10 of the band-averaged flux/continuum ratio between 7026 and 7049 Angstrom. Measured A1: -0.03 mag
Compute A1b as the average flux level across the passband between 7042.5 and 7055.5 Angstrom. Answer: 179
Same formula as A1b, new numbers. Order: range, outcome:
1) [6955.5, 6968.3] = 176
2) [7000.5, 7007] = 174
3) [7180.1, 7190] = 166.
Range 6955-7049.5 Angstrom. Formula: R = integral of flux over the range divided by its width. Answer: 174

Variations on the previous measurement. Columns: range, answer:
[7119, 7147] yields 170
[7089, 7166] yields 170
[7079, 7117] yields 172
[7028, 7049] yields 177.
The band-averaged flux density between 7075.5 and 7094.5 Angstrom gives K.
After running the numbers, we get 171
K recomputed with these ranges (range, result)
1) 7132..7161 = 169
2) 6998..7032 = 173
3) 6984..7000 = 172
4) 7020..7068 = 175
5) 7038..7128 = 174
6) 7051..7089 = 173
